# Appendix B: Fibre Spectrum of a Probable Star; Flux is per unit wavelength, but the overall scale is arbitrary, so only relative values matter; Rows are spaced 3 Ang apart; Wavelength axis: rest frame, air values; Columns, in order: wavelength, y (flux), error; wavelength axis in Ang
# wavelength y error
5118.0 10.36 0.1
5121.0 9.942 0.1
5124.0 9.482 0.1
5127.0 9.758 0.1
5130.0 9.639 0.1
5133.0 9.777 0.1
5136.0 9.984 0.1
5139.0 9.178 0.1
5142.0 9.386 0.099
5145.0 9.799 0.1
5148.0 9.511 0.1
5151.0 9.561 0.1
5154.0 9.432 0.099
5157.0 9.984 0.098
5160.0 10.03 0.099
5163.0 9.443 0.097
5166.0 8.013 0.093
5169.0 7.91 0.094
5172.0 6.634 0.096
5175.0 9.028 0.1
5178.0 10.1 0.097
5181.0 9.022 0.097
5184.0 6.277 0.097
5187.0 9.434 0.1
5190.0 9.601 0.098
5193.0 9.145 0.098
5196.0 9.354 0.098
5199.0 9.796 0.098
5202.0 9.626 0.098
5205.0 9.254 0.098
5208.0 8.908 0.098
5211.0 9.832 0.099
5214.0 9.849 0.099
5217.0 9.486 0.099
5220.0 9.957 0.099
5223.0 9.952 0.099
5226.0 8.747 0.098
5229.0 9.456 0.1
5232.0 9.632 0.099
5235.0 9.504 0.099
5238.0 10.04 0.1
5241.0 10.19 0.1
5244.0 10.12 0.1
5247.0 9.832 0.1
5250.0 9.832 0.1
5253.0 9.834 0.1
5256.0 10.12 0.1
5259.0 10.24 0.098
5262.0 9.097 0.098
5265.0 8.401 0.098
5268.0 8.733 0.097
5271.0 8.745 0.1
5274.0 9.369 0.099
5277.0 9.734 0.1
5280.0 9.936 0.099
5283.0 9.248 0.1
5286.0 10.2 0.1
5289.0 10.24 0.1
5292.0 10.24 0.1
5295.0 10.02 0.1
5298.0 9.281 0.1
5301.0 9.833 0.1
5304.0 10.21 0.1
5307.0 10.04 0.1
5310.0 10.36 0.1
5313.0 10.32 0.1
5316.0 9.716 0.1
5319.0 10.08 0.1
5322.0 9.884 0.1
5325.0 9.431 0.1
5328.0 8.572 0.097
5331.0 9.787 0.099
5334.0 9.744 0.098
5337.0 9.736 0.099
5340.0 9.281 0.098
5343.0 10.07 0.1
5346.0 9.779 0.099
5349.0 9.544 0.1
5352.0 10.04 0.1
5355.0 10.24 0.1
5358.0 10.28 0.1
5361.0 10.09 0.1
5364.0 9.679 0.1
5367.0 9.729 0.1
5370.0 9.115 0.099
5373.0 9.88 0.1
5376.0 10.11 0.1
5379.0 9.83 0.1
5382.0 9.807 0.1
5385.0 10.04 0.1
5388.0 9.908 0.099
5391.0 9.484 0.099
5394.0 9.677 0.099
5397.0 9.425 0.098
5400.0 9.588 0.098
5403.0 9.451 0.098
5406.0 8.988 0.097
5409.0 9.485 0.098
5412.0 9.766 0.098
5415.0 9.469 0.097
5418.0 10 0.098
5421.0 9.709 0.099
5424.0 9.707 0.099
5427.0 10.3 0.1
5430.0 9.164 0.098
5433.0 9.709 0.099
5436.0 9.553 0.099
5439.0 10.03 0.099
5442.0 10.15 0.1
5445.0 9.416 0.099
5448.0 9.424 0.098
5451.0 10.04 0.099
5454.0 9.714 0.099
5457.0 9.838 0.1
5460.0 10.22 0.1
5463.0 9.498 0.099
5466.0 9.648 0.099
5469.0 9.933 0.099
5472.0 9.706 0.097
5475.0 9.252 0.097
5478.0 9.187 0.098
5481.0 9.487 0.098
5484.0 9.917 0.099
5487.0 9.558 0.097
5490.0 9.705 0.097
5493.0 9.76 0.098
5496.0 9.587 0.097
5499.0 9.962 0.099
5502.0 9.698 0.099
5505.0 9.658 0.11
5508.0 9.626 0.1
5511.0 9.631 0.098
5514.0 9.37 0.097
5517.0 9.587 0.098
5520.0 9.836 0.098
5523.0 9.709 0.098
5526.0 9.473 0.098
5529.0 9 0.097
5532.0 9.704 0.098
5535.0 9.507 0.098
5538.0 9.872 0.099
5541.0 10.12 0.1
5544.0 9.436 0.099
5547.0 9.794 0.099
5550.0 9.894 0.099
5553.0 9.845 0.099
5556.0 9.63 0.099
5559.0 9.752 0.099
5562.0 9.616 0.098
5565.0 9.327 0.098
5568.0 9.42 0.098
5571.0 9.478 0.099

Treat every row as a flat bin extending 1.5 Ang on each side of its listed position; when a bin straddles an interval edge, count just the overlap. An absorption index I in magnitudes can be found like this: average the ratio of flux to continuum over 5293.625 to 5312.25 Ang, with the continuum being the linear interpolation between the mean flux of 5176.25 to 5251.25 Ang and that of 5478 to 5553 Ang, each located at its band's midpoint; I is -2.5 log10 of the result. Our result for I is -0.05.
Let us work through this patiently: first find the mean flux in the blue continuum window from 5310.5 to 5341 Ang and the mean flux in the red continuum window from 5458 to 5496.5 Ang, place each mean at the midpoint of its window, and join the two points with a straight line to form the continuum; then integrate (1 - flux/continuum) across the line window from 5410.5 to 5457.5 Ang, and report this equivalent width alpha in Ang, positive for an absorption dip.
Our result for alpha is -0.4 Ang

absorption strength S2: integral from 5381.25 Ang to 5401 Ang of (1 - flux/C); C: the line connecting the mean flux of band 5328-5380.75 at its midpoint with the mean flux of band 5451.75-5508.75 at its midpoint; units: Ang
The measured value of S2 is 0.1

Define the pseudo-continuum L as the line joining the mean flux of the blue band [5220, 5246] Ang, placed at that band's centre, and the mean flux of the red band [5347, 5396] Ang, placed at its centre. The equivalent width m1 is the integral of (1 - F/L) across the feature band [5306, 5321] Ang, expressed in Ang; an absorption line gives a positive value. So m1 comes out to -0.5 Ang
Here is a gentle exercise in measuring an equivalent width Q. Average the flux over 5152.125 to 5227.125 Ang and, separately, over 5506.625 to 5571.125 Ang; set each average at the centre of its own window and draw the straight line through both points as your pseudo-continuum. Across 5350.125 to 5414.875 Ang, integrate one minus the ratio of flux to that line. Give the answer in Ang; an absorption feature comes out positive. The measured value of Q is -2.2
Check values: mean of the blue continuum 9.16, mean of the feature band 9.74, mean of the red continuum 9.62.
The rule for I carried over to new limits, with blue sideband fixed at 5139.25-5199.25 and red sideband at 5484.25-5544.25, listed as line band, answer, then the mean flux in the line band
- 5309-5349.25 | -0.05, 9.73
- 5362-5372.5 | -0.02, 9.57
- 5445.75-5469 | -0.02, 9.77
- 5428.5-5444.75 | -0.02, 9.7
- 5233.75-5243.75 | -0.09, 9.95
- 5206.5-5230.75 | -0.04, 9.52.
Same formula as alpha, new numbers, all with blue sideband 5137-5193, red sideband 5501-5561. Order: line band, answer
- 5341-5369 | -1.67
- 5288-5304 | -1.18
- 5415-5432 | -0.49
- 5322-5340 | -0.31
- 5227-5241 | -0.82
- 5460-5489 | -0.16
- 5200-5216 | -0.70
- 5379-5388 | -0.48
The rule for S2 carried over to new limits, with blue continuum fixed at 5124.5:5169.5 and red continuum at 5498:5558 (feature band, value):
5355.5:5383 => -0.77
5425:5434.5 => -0.11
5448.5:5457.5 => -0.18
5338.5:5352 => -0.20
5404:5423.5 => 0.06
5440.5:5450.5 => -0.08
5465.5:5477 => 0.03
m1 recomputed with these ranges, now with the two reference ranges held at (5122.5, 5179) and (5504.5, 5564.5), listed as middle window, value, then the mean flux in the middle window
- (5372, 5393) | -0.8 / 9.86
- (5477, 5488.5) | 0.1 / 9.55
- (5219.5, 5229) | -0.1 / 9.49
